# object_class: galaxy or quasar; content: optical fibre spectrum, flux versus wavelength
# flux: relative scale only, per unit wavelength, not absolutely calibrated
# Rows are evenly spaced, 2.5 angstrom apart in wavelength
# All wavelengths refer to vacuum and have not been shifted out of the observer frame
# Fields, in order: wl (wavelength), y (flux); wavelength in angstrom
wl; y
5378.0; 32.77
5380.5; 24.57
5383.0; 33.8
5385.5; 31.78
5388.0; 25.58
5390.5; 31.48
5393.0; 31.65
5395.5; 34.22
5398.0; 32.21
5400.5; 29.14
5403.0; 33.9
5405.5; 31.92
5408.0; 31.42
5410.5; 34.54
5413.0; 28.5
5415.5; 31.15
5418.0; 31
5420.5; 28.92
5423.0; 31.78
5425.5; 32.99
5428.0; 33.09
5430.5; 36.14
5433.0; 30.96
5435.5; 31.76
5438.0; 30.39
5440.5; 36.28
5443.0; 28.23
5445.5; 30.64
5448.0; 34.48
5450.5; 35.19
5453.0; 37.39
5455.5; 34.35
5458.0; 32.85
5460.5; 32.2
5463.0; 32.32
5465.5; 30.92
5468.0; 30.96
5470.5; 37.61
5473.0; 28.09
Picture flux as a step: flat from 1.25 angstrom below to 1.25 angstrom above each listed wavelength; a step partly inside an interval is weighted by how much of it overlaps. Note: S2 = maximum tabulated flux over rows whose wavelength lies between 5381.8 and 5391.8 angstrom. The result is 33.8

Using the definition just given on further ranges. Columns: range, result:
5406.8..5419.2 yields 34.54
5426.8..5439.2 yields 36.14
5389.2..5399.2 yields 34.22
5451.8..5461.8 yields 37.39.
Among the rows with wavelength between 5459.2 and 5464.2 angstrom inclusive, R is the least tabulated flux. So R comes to 32.2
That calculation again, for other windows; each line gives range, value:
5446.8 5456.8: 34.35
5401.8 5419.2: 28.5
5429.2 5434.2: 30.96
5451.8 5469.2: 30.92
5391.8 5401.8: 29.14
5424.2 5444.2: 28.23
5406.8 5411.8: 31.42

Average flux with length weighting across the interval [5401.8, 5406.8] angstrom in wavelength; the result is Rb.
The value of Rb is 32.9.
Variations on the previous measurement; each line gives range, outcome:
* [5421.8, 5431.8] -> 33.5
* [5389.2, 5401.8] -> 31.7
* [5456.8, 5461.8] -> 32.5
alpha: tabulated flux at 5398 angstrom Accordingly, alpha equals 32.21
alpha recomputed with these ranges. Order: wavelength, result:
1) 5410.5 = 34.54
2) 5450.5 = 35.19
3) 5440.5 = 36.28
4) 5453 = 37.39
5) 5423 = 31.78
